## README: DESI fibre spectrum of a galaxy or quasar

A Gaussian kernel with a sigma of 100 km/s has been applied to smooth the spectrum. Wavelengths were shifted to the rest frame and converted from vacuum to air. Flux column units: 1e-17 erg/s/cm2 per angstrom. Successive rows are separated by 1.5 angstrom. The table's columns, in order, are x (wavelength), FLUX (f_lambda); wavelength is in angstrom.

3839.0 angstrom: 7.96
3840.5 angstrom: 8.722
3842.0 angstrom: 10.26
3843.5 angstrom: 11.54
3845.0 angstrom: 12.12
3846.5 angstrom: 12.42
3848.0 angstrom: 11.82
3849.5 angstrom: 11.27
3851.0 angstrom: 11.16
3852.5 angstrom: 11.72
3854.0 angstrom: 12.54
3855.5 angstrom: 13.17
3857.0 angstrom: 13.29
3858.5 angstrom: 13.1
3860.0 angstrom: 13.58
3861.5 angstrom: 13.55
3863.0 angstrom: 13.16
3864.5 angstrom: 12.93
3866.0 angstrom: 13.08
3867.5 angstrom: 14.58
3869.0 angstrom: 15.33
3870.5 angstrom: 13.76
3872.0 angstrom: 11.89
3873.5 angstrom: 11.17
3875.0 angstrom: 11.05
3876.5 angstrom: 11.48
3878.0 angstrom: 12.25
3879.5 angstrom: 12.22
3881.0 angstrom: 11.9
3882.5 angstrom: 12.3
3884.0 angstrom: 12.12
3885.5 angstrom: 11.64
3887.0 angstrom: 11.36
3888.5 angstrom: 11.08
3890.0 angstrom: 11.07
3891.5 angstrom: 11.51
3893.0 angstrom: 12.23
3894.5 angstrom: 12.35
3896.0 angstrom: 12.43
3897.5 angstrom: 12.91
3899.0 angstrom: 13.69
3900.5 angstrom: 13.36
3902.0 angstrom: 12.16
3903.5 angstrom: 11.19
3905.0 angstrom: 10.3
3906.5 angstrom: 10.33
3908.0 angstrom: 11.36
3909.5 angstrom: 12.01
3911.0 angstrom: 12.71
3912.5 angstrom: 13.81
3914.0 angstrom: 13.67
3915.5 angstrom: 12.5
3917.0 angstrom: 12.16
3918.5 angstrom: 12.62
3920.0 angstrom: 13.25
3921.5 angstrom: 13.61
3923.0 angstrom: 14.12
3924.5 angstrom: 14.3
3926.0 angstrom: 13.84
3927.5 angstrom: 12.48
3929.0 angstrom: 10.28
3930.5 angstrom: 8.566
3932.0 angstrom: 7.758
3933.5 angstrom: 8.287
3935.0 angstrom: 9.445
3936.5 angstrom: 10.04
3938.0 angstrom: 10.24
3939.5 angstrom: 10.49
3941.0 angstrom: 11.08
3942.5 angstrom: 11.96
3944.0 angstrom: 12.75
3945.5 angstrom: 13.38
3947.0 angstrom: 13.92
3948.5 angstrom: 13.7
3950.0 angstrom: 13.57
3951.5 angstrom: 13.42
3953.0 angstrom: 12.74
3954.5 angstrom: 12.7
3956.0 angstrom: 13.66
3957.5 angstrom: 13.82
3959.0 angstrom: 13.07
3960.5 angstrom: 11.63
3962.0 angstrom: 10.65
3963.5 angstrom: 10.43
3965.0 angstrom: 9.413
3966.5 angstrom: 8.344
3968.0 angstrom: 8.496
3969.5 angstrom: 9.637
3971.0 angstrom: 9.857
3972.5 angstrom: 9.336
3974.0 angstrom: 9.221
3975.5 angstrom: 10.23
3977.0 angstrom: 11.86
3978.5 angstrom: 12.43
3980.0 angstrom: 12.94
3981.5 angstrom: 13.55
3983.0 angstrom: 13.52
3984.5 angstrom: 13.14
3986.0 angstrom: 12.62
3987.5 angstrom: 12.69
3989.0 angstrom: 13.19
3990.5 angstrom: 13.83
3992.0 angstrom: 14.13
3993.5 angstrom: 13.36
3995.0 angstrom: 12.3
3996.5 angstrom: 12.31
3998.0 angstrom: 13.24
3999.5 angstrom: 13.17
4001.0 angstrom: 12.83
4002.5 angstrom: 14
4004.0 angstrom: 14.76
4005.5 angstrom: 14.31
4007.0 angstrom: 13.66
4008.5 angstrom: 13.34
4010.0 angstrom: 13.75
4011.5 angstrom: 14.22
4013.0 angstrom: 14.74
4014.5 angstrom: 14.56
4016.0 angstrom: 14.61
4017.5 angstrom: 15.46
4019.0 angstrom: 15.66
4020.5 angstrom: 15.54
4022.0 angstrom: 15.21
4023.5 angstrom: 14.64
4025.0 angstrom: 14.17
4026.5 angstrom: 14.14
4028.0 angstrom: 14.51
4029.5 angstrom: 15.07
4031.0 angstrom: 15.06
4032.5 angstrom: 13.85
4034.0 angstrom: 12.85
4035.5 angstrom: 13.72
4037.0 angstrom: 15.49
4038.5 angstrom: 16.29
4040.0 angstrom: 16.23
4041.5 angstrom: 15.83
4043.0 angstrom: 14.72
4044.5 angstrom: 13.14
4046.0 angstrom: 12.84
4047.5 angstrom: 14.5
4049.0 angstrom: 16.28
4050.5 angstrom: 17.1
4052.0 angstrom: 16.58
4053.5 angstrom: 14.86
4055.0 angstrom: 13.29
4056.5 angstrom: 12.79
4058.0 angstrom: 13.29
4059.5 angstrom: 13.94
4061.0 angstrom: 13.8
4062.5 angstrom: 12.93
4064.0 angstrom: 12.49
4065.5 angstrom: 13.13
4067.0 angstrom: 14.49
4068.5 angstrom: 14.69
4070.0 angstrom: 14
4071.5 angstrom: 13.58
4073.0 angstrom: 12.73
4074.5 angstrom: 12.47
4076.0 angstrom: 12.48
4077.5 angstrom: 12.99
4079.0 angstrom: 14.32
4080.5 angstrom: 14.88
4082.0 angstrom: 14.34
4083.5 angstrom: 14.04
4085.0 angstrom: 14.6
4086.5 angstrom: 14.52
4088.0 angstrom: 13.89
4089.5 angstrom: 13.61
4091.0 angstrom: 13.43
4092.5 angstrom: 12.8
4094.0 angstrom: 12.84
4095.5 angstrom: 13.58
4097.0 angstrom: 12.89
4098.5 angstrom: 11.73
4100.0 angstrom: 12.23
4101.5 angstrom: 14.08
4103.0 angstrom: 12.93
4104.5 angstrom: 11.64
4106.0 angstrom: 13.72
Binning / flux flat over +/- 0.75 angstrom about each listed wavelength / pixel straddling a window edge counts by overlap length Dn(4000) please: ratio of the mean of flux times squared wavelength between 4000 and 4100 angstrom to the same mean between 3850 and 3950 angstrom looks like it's 1.25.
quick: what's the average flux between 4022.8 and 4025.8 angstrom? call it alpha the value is 14.4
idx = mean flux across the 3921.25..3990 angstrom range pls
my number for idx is 11.7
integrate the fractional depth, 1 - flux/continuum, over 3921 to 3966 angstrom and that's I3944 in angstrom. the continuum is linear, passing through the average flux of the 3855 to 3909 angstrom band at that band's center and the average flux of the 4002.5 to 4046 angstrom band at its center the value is 5.1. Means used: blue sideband 12.4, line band 11.8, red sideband 14.6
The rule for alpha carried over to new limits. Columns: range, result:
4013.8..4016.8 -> 14.6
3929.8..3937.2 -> 8.81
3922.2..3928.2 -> 13.7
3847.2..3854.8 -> 11.7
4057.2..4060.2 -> 13.6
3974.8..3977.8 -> 11.1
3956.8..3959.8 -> 13.4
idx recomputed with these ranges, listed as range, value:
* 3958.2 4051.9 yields 13.3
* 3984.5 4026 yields 13.9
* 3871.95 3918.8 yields 12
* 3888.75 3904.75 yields 12.2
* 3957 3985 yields 11.1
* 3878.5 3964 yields 12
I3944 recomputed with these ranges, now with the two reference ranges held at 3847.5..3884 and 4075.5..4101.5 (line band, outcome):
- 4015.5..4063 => -4.8 angstrom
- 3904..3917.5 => 0.7 angstrom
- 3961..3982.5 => 4.2 angstrom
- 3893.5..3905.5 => 0.4 angstrom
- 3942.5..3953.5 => -0.3 angstrom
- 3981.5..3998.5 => 0.0 angstrom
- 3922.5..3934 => 1.5 angstrom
